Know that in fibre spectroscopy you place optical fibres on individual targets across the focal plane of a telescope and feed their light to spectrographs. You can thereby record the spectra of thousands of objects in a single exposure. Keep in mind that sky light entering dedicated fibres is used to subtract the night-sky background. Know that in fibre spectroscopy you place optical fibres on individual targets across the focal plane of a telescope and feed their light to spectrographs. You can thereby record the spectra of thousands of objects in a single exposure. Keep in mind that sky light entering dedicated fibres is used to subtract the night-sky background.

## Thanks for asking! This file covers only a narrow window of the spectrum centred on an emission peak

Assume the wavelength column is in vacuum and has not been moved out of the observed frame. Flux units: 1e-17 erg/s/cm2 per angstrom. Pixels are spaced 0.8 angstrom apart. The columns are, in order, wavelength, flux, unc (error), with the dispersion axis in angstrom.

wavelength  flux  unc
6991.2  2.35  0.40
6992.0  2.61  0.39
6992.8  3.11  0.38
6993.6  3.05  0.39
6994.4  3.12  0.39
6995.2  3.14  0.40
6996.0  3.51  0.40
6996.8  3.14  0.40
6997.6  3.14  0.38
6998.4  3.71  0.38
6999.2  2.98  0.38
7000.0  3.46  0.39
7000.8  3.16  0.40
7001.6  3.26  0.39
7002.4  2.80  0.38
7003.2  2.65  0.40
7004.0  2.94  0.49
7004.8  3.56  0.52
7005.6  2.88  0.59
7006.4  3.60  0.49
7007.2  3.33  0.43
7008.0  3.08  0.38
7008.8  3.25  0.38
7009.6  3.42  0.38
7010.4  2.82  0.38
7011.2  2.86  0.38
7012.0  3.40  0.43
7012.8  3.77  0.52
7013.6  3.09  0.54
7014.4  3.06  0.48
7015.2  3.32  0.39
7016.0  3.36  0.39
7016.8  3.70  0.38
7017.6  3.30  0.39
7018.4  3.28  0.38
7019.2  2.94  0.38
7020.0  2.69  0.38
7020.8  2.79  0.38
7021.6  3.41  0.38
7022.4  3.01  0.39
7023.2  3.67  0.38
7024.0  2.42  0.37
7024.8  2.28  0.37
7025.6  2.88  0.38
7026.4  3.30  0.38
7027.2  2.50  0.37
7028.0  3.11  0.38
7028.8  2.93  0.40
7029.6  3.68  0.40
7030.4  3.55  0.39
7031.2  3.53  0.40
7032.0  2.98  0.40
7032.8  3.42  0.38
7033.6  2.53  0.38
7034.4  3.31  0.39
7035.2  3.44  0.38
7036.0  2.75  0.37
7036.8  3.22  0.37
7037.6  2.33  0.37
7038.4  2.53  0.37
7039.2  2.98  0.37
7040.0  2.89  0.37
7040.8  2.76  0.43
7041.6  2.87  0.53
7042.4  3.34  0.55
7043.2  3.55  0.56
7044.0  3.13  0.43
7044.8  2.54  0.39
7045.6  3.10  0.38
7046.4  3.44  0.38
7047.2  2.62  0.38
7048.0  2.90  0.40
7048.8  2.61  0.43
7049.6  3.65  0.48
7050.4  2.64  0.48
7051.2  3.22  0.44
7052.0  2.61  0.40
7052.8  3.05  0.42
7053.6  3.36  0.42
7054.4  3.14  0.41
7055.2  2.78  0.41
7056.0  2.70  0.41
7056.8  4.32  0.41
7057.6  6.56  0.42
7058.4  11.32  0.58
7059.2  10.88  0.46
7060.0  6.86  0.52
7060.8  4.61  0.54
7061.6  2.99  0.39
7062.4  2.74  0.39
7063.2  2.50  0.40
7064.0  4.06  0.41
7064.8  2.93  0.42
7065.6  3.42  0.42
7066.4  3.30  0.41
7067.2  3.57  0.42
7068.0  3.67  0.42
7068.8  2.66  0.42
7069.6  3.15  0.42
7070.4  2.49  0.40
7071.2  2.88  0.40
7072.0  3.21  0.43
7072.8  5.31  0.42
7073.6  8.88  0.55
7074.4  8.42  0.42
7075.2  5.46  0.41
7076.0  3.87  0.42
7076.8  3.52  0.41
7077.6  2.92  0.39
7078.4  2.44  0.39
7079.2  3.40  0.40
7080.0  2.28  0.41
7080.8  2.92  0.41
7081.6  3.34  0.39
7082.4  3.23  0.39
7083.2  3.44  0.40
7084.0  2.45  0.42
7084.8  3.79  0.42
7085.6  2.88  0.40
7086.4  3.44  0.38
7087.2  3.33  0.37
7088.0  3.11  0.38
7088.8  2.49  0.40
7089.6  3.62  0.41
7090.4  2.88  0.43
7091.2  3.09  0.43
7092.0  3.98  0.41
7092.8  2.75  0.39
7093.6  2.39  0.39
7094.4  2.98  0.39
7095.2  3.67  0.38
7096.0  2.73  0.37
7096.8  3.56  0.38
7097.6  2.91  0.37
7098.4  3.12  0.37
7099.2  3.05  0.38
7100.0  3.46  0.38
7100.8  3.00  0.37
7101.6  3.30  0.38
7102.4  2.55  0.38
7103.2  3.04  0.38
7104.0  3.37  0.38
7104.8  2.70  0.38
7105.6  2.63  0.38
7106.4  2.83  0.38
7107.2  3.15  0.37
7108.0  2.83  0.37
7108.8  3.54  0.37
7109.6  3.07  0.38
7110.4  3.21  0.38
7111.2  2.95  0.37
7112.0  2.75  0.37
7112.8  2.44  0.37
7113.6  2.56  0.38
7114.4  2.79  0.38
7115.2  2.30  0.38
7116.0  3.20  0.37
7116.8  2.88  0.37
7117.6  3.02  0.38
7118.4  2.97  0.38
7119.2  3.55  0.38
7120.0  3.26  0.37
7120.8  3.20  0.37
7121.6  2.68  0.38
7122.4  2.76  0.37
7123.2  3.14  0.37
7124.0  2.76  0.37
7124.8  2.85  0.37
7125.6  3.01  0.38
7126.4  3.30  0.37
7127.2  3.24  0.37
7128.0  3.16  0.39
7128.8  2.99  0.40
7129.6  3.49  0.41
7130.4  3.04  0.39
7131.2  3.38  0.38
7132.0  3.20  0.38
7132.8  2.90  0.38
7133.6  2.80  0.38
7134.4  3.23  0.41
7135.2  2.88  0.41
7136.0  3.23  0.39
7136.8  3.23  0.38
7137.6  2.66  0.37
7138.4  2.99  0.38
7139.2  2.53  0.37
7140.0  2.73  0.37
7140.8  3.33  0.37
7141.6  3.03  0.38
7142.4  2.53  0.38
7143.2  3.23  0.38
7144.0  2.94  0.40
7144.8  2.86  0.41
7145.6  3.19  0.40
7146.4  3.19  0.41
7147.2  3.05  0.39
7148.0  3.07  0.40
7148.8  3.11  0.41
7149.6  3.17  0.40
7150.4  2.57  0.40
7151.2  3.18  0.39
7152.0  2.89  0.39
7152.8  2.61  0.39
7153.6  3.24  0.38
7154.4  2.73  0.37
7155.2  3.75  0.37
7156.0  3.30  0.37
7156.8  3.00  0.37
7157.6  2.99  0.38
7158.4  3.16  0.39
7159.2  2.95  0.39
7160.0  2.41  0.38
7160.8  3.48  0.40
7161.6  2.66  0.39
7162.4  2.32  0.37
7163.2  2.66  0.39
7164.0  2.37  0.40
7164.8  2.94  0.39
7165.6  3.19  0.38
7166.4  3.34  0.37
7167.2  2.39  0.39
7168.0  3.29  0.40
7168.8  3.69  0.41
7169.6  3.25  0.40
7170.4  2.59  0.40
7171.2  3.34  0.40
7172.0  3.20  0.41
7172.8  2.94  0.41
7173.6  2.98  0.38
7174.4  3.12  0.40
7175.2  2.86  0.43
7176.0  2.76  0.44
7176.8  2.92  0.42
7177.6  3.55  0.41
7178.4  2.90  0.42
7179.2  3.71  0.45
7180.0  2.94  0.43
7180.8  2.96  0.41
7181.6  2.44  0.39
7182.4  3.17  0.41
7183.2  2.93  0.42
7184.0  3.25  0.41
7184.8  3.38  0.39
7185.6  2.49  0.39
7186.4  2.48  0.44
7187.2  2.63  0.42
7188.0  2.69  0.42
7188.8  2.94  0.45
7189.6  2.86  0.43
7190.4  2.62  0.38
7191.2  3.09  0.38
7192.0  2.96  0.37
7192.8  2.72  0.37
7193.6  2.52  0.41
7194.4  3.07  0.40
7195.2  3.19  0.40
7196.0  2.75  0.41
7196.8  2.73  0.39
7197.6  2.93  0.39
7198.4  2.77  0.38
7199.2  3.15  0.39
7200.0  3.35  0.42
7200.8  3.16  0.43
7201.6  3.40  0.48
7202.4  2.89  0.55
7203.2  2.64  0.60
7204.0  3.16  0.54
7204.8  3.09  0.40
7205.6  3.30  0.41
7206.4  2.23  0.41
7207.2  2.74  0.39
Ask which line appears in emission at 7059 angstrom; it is [S II]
